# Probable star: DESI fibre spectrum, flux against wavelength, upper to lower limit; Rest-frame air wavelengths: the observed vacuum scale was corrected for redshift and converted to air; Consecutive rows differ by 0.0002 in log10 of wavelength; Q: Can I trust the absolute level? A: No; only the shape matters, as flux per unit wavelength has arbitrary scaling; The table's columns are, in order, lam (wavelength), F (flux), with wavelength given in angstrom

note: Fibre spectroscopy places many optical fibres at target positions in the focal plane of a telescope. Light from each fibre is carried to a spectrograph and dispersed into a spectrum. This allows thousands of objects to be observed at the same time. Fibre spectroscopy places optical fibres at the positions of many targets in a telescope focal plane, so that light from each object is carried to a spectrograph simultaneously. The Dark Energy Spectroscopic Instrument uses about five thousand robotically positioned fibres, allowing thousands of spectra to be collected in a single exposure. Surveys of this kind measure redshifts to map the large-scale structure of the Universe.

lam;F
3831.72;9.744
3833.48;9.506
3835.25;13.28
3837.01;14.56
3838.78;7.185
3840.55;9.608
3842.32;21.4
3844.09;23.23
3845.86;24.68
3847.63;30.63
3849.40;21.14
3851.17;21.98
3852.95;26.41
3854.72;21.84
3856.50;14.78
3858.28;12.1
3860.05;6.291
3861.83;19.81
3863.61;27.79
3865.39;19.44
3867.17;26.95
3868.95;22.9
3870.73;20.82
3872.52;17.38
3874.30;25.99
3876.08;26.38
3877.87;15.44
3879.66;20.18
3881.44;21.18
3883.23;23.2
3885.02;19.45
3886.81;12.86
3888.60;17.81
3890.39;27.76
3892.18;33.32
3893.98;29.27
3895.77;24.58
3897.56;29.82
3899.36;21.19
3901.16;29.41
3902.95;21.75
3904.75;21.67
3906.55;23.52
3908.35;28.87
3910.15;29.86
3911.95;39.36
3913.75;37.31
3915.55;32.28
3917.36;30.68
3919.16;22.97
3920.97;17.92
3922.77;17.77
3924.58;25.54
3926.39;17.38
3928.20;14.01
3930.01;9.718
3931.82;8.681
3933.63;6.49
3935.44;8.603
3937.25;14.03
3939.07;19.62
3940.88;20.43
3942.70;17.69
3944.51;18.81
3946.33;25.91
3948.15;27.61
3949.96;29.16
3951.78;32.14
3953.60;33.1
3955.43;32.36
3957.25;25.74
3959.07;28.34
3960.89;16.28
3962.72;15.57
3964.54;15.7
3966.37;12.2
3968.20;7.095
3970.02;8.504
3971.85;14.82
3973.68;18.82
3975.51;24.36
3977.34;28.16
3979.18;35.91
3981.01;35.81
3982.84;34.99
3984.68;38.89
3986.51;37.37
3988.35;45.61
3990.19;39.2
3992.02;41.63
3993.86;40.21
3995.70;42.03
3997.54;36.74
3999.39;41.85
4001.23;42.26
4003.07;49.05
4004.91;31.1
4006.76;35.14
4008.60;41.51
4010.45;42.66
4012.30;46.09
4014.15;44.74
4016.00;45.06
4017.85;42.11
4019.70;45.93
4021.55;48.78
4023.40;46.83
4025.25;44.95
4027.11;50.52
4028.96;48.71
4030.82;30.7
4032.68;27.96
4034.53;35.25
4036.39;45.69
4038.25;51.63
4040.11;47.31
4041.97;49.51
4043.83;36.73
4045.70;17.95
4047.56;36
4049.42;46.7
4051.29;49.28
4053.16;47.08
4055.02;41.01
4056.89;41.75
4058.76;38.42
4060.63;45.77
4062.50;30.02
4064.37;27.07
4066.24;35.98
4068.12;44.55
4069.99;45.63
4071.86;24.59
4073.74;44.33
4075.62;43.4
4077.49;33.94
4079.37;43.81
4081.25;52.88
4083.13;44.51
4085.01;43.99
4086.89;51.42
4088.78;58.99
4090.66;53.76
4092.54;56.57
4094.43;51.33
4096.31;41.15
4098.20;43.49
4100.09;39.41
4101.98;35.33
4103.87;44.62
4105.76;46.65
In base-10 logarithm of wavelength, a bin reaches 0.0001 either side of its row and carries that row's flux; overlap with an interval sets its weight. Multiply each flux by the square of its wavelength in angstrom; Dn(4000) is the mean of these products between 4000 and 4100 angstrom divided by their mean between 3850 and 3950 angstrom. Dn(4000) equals 2.12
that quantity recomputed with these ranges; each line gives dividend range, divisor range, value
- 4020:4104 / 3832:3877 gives 2.45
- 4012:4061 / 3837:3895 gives 2.23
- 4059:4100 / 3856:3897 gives 2.27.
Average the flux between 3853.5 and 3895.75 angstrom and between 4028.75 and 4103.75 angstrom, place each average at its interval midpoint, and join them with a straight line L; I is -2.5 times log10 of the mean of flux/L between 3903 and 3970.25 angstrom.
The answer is 0.264 mag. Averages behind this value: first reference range 21.1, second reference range 42.1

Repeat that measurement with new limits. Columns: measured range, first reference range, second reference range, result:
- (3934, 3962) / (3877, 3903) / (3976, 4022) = 0.38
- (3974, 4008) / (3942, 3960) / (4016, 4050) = -0.09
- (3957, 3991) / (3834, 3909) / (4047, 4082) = 0.25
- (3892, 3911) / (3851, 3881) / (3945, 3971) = -0.25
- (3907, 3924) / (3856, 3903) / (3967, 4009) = -0.11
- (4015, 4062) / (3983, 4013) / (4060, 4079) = -0.09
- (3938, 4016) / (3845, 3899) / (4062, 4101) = 0.09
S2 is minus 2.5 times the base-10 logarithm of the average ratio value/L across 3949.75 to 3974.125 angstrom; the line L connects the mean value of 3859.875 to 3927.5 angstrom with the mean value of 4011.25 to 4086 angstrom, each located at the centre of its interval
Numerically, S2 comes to 0.47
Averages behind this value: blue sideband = 24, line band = 20.5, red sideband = 41.7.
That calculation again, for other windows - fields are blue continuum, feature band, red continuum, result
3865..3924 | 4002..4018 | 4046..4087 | -0.18 mag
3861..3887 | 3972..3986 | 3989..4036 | 0.22 mag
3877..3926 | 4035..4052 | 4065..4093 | -0.03 mag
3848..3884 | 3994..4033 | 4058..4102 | -0.17 mag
